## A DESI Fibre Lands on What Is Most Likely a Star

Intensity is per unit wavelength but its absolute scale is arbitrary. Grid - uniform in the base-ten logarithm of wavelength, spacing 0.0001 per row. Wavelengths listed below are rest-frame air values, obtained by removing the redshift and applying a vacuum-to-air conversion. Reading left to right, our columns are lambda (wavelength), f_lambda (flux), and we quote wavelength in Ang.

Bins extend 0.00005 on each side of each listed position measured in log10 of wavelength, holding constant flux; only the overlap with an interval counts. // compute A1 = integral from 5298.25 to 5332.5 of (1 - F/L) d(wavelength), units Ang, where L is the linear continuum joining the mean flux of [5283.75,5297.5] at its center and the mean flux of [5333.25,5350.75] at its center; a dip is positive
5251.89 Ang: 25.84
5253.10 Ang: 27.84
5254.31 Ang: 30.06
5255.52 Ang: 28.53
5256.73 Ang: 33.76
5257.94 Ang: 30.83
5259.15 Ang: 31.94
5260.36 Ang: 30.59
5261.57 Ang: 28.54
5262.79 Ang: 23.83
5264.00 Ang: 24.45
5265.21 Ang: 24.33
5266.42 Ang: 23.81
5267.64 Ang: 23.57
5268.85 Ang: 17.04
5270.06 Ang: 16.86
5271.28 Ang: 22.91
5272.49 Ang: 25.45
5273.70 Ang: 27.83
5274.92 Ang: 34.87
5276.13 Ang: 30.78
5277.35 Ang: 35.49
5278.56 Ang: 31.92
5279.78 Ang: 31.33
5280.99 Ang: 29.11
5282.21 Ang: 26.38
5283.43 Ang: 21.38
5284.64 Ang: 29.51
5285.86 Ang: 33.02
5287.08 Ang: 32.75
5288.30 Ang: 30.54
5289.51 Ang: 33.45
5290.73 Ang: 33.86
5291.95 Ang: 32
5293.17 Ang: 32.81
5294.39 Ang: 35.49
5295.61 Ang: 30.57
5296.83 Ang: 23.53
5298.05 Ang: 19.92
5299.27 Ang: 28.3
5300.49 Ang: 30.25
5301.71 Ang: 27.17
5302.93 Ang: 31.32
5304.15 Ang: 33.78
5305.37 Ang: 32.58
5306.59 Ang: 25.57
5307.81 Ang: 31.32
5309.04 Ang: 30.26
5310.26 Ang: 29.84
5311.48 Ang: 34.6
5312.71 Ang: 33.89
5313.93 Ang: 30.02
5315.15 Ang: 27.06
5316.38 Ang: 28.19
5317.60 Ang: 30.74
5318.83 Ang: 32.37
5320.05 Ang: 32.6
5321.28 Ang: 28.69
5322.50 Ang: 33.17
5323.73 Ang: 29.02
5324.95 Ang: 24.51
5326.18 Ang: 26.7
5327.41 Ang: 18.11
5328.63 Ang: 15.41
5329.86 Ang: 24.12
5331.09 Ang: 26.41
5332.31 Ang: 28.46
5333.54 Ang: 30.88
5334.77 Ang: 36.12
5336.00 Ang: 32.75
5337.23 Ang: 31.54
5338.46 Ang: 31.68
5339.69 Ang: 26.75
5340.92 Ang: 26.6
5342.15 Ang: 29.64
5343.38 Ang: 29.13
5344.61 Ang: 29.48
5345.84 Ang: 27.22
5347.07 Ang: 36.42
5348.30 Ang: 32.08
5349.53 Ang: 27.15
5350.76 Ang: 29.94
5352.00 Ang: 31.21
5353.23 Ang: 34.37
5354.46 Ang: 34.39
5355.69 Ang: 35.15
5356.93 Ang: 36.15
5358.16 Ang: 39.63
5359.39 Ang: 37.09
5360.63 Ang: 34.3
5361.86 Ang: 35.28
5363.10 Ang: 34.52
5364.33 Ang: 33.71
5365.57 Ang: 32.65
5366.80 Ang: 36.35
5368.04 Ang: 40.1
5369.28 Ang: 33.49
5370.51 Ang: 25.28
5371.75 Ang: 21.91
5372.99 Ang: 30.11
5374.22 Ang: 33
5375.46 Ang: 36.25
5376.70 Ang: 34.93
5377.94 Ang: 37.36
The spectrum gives 2.6 Ang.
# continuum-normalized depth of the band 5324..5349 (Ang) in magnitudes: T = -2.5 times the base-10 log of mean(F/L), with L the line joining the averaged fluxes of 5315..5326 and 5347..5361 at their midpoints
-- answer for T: 0.13 mag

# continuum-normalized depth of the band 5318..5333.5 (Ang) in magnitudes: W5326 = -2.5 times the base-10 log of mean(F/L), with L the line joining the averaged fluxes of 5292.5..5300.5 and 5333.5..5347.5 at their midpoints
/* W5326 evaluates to 0.12 mag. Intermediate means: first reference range 28.6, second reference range 30.6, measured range 26.8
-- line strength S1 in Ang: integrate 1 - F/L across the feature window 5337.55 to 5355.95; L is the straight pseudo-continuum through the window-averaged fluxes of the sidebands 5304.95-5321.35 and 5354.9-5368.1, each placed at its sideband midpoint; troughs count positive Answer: 1.9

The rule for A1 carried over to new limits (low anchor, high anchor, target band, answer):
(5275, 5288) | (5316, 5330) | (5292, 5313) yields -1.0 Ang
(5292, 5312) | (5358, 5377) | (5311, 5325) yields 0.1 Ang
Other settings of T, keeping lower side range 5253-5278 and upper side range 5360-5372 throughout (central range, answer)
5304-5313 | -0.05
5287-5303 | -0.04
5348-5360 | -0.04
